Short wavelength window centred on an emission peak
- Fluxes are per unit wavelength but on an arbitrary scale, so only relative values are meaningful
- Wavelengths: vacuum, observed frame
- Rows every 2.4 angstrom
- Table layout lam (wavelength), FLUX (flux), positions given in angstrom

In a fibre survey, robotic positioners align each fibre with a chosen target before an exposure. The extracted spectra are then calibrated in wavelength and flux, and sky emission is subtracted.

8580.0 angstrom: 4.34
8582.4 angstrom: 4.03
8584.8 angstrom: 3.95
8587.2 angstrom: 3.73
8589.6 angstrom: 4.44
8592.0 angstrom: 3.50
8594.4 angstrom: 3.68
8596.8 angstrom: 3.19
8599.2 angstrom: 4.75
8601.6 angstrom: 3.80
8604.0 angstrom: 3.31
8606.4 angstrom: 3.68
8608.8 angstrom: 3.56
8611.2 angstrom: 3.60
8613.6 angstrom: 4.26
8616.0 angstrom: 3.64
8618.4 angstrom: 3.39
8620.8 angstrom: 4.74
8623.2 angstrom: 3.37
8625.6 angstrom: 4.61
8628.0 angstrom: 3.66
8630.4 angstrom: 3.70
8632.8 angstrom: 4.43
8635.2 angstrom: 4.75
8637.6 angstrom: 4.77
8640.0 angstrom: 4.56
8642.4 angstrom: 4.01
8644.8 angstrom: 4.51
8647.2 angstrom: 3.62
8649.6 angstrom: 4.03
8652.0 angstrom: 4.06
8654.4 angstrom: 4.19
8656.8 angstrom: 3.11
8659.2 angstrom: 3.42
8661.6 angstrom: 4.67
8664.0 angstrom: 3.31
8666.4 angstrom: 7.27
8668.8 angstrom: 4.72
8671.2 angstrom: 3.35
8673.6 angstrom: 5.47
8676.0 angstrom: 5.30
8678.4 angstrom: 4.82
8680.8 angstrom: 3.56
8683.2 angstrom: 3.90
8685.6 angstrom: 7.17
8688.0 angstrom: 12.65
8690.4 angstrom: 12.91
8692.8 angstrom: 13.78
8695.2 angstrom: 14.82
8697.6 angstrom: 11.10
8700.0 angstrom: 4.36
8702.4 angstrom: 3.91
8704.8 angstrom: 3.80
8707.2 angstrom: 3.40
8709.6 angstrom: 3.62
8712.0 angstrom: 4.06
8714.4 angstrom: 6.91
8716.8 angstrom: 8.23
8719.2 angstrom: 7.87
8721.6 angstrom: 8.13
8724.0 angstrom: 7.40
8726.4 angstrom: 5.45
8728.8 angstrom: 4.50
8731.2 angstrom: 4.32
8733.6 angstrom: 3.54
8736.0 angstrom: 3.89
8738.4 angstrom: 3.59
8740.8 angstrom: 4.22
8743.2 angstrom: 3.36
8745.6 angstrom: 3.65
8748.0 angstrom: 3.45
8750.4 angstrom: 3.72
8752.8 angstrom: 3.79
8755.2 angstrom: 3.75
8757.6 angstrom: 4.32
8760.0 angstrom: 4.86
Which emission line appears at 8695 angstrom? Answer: H-alpha 6563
